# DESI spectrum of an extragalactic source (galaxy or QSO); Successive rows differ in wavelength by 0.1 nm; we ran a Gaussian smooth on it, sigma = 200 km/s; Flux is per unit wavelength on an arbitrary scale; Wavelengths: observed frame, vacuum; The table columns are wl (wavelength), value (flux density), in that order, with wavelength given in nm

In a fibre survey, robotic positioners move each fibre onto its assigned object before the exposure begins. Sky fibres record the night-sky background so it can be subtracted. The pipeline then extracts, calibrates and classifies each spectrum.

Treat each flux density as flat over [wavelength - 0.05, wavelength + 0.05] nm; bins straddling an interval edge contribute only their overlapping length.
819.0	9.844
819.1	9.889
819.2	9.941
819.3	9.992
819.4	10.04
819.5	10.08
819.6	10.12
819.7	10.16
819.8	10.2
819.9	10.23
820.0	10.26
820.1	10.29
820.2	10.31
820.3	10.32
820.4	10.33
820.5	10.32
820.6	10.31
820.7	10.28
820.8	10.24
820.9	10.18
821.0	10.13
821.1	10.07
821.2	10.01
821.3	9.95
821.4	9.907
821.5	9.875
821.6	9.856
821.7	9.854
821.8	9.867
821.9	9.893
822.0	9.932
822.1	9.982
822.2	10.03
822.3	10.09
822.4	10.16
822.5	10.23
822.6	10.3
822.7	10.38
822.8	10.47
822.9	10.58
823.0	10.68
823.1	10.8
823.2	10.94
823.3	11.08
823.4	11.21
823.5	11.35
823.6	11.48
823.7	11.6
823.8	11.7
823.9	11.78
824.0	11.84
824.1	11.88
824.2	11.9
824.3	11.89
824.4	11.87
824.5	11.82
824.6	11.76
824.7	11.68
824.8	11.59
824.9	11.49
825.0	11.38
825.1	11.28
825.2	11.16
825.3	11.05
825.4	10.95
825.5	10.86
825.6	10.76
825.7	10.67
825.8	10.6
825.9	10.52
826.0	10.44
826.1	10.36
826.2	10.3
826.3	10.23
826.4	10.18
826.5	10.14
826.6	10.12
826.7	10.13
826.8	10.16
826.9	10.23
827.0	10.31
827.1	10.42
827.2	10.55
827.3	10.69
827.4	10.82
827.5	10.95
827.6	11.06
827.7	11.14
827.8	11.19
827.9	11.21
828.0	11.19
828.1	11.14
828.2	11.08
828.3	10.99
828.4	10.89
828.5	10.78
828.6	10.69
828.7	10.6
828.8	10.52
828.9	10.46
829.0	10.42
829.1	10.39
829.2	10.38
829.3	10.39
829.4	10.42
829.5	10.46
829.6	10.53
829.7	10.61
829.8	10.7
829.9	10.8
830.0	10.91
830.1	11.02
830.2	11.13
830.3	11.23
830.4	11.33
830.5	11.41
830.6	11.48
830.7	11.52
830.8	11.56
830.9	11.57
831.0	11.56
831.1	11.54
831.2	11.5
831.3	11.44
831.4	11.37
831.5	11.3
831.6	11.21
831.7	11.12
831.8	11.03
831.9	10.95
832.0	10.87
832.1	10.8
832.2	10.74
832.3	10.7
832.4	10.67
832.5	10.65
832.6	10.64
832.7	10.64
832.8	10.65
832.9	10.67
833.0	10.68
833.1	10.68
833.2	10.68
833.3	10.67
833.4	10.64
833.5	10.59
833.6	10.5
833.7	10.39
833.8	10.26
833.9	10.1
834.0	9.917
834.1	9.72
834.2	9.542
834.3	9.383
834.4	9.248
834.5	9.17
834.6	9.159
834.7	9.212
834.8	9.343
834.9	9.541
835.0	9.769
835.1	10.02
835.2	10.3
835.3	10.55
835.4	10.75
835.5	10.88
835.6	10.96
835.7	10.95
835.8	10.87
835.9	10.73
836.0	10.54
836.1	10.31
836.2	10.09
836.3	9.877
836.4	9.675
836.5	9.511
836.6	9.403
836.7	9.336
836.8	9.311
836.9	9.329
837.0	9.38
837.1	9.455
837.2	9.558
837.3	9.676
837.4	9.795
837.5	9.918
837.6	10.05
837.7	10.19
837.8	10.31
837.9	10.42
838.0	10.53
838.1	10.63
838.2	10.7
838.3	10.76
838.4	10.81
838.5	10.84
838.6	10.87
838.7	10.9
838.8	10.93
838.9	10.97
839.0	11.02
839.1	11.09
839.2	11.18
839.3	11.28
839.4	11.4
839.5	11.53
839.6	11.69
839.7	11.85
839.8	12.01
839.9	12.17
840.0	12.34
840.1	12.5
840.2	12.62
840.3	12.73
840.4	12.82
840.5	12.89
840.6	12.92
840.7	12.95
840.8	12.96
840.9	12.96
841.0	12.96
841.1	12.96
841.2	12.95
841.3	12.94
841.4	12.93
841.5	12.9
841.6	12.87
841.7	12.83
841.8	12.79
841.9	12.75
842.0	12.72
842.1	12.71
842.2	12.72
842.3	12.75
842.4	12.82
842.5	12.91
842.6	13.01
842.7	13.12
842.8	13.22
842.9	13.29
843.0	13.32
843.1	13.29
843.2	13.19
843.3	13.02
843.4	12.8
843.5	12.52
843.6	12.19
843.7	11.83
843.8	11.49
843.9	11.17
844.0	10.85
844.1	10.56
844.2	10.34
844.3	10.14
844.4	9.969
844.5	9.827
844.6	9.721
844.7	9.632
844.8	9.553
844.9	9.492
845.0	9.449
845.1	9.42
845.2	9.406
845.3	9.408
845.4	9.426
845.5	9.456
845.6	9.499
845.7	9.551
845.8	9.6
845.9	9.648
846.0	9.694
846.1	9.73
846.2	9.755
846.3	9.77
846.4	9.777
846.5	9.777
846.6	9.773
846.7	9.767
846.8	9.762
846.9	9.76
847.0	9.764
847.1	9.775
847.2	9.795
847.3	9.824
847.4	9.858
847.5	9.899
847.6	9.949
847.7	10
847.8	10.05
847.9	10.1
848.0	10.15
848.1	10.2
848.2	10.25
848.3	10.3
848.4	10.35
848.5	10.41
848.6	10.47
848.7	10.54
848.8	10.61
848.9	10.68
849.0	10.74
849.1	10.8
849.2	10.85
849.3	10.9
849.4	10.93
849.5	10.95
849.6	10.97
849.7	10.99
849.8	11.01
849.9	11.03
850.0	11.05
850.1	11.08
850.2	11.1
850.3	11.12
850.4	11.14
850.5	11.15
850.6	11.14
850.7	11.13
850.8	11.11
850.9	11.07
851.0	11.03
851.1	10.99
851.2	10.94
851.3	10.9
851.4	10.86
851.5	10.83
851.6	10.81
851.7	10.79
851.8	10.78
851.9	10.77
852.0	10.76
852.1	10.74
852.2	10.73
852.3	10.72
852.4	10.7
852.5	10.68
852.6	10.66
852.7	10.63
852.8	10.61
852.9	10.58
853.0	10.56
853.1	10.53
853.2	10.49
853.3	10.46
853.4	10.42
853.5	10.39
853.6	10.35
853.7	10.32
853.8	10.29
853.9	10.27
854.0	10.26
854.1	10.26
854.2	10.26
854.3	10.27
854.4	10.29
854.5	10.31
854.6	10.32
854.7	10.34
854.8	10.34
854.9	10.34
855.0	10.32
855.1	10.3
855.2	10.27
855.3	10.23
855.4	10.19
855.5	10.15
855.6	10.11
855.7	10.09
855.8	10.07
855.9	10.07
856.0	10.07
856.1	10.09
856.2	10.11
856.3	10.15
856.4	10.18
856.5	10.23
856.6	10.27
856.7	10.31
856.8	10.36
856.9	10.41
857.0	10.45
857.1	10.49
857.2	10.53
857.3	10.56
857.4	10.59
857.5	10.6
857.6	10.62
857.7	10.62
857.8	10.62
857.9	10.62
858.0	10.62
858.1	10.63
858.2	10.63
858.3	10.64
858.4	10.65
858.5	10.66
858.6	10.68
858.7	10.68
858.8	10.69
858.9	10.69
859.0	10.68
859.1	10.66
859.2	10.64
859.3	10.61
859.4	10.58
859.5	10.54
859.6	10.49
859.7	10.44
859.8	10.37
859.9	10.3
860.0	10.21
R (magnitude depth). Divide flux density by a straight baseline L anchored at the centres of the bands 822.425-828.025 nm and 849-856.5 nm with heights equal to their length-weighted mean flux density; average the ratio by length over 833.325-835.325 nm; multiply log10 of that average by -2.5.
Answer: 0.10 mag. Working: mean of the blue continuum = 10.9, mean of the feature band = 9.87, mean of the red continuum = 10.6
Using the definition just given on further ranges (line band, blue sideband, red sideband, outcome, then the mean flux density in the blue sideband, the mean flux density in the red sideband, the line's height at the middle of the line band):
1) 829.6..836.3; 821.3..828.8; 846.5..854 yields 0.01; 10.8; 10.6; 10.7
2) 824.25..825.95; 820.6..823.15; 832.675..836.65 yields -0.11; 10.2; 10.2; 10.2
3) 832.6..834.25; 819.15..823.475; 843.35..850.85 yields -0.01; 10.2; 10.4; 10.3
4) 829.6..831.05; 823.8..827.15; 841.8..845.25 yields 0.00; 11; 11.6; 11.2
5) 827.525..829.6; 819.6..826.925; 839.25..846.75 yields 0.01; 10.6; 11.5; 10.9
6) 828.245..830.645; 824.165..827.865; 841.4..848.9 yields 0.01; 10.9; 10.9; 10.9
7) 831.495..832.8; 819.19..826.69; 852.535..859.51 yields -0.03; 10.6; 10.4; 10.6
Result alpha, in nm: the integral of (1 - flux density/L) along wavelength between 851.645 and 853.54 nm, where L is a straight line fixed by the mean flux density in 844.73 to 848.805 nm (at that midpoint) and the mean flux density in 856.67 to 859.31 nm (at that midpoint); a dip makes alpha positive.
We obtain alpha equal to -0.07 nm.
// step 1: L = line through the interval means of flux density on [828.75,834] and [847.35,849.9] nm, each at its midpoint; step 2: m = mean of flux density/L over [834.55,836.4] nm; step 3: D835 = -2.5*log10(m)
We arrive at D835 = 0.06 mag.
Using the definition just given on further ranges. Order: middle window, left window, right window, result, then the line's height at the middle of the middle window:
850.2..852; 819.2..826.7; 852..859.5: -0.051 mag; 10.5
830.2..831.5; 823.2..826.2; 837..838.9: -0.058 mag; 10.8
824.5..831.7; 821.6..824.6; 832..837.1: -0.033 mag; 10.6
